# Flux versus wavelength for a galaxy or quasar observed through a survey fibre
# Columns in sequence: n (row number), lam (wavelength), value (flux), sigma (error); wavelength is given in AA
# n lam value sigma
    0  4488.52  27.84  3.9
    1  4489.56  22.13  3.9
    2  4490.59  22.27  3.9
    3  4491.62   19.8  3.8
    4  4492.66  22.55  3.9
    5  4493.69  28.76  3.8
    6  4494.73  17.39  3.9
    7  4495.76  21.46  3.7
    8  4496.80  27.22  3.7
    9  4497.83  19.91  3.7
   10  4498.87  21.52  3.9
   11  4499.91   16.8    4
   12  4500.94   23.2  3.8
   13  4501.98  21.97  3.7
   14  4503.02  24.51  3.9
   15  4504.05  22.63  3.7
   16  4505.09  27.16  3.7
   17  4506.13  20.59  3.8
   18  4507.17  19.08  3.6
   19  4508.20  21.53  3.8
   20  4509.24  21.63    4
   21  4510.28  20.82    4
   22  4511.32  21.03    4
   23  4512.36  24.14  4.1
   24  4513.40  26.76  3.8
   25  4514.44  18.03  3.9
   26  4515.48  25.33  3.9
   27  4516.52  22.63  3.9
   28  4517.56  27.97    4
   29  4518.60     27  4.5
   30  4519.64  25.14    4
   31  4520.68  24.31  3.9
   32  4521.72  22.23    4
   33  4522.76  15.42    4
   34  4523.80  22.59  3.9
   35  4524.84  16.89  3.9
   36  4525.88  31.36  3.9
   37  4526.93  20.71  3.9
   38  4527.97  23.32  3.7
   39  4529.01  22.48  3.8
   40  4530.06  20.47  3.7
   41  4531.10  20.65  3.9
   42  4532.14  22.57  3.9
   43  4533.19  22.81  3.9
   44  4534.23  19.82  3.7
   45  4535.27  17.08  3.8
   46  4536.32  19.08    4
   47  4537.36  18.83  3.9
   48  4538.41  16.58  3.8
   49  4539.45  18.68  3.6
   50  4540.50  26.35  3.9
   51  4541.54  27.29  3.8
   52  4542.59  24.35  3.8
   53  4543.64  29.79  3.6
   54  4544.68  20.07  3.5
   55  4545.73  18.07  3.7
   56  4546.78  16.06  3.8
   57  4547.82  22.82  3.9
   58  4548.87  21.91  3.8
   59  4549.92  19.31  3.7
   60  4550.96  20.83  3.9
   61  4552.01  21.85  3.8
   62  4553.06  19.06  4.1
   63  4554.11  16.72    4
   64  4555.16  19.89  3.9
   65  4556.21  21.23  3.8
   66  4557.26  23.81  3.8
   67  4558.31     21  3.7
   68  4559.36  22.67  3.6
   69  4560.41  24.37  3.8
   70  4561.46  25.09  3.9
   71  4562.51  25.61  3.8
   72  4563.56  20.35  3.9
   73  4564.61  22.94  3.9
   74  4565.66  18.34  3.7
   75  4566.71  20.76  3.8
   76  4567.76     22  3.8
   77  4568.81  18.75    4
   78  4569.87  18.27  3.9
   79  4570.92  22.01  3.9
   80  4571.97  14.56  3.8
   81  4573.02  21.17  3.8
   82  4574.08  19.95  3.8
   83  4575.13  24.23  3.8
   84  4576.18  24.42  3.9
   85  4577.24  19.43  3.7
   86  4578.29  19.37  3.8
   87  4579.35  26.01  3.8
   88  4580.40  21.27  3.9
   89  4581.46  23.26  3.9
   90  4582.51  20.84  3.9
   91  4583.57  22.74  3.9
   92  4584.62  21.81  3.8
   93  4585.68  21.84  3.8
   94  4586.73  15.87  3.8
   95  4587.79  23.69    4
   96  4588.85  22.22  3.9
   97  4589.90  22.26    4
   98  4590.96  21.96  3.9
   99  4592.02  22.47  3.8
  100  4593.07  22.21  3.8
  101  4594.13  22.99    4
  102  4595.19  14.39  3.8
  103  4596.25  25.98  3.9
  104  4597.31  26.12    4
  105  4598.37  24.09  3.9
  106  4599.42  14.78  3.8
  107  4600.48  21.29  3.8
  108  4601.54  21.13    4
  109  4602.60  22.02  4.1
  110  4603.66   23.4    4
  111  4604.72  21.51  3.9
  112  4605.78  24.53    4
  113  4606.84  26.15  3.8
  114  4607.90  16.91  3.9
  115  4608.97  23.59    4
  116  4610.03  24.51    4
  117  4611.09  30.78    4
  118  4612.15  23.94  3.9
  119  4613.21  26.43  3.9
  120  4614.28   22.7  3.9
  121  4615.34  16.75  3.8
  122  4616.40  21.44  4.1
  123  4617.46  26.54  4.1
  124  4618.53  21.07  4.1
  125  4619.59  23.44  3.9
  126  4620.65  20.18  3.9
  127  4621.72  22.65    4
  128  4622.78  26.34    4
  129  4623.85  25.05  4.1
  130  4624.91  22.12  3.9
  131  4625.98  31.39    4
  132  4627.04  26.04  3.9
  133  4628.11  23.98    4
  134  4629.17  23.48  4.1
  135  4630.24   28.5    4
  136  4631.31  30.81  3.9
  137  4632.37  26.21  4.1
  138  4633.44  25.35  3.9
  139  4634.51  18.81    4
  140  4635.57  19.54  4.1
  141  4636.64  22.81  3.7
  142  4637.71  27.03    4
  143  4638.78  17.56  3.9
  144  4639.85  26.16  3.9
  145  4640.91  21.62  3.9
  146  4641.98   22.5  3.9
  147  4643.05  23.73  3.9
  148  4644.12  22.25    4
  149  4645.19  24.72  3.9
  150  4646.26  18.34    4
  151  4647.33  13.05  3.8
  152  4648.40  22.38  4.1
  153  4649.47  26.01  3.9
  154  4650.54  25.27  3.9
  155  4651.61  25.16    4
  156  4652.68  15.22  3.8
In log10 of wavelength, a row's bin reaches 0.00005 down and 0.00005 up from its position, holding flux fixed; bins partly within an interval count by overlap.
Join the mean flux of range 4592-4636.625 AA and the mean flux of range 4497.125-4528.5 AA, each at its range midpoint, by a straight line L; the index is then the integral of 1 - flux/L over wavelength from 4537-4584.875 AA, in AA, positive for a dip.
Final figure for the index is 3.2 AA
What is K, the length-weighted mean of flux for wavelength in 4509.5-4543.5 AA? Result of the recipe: 22.3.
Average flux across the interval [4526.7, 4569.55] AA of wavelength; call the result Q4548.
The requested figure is 21.3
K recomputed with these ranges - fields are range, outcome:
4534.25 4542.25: 20.6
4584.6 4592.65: 21.5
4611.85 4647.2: 23.5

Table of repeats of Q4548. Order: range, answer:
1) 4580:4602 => 21.6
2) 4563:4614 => 21.9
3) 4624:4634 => 26.4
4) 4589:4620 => 22.6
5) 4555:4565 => 22.8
